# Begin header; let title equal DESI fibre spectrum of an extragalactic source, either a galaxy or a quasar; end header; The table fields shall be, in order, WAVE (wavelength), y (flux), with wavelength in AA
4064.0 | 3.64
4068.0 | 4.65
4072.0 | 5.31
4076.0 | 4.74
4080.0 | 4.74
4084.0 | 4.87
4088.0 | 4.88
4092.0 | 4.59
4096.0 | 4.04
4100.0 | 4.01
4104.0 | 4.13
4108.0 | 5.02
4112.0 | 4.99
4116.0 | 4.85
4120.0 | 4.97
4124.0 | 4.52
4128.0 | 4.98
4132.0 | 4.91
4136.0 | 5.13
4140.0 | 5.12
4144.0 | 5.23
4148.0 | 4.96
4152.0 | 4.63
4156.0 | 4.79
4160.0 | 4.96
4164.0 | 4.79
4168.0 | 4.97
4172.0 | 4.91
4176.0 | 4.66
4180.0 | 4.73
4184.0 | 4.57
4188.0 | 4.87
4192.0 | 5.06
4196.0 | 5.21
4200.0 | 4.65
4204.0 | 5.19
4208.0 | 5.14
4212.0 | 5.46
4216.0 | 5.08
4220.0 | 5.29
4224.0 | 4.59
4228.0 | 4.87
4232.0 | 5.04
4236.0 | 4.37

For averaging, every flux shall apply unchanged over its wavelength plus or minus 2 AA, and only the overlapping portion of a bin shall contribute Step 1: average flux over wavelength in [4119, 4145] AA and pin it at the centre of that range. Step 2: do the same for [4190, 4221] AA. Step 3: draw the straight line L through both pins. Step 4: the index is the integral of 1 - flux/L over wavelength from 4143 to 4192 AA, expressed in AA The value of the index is 2.0 AA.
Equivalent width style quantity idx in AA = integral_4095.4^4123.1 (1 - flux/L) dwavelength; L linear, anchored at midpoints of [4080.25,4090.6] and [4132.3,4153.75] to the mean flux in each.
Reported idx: 1.8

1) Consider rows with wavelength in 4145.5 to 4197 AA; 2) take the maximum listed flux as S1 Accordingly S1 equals 5.21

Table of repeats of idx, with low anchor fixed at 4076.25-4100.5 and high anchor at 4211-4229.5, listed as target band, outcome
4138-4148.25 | -0.78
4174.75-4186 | 0.56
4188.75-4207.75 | -0.25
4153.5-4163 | -0.07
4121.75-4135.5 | -0.37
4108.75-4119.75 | -0.66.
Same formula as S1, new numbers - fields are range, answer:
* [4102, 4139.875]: 5.13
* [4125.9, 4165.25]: 5.23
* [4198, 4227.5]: 5.46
